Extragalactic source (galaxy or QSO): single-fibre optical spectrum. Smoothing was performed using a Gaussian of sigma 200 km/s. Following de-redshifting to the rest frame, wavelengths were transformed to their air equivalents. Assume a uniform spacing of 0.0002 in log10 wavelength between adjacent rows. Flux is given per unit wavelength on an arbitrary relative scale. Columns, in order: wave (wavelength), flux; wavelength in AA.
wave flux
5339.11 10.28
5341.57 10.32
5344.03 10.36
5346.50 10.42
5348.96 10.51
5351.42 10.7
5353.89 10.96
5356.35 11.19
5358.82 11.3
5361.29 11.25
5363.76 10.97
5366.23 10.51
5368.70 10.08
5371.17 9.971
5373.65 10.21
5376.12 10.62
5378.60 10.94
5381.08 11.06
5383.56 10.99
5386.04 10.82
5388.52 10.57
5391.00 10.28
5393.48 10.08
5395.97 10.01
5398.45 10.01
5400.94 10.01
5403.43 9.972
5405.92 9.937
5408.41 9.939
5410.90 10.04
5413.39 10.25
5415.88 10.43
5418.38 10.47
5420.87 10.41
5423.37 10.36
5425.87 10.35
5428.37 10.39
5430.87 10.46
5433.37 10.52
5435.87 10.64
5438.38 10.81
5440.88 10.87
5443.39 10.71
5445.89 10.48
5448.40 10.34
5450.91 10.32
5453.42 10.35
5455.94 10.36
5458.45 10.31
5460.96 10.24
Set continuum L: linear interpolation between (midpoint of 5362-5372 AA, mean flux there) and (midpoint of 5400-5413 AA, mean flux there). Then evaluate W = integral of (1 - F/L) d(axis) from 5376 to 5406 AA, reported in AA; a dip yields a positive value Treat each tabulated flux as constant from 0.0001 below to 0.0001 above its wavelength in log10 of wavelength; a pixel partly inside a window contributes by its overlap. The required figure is -0.7 AA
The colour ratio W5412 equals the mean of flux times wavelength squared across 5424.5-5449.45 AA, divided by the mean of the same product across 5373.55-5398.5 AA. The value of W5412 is 1.02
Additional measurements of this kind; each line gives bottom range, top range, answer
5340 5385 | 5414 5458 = 1.01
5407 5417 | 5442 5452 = 1.04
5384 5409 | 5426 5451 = 1.05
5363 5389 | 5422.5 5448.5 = 1.02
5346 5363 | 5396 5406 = 0.93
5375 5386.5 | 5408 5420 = 0.95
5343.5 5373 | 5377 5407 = 0.99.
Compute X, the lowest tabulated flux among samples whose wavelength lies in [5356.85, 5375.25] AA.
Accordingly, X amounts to 9.971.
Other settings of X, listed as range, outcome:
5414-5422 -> 10.41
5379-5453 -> 9.937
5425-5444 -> 10.35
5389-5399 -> 10.01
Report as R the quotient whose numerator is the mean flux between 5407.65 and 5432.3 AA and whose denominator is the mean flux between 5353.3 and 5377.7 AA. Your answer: 0.96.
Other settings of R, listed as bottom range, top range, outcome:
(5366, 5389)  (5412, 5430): 0.98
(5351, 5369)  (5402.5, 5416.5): 0.92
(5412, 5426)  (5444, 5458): 1.00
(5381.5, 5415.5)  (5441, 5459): 1.02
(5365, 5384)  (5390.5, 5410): 0.95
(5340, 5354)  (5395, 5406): 0.95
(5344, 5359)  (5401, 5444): 0.96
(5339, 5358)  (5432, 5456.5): 0.99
